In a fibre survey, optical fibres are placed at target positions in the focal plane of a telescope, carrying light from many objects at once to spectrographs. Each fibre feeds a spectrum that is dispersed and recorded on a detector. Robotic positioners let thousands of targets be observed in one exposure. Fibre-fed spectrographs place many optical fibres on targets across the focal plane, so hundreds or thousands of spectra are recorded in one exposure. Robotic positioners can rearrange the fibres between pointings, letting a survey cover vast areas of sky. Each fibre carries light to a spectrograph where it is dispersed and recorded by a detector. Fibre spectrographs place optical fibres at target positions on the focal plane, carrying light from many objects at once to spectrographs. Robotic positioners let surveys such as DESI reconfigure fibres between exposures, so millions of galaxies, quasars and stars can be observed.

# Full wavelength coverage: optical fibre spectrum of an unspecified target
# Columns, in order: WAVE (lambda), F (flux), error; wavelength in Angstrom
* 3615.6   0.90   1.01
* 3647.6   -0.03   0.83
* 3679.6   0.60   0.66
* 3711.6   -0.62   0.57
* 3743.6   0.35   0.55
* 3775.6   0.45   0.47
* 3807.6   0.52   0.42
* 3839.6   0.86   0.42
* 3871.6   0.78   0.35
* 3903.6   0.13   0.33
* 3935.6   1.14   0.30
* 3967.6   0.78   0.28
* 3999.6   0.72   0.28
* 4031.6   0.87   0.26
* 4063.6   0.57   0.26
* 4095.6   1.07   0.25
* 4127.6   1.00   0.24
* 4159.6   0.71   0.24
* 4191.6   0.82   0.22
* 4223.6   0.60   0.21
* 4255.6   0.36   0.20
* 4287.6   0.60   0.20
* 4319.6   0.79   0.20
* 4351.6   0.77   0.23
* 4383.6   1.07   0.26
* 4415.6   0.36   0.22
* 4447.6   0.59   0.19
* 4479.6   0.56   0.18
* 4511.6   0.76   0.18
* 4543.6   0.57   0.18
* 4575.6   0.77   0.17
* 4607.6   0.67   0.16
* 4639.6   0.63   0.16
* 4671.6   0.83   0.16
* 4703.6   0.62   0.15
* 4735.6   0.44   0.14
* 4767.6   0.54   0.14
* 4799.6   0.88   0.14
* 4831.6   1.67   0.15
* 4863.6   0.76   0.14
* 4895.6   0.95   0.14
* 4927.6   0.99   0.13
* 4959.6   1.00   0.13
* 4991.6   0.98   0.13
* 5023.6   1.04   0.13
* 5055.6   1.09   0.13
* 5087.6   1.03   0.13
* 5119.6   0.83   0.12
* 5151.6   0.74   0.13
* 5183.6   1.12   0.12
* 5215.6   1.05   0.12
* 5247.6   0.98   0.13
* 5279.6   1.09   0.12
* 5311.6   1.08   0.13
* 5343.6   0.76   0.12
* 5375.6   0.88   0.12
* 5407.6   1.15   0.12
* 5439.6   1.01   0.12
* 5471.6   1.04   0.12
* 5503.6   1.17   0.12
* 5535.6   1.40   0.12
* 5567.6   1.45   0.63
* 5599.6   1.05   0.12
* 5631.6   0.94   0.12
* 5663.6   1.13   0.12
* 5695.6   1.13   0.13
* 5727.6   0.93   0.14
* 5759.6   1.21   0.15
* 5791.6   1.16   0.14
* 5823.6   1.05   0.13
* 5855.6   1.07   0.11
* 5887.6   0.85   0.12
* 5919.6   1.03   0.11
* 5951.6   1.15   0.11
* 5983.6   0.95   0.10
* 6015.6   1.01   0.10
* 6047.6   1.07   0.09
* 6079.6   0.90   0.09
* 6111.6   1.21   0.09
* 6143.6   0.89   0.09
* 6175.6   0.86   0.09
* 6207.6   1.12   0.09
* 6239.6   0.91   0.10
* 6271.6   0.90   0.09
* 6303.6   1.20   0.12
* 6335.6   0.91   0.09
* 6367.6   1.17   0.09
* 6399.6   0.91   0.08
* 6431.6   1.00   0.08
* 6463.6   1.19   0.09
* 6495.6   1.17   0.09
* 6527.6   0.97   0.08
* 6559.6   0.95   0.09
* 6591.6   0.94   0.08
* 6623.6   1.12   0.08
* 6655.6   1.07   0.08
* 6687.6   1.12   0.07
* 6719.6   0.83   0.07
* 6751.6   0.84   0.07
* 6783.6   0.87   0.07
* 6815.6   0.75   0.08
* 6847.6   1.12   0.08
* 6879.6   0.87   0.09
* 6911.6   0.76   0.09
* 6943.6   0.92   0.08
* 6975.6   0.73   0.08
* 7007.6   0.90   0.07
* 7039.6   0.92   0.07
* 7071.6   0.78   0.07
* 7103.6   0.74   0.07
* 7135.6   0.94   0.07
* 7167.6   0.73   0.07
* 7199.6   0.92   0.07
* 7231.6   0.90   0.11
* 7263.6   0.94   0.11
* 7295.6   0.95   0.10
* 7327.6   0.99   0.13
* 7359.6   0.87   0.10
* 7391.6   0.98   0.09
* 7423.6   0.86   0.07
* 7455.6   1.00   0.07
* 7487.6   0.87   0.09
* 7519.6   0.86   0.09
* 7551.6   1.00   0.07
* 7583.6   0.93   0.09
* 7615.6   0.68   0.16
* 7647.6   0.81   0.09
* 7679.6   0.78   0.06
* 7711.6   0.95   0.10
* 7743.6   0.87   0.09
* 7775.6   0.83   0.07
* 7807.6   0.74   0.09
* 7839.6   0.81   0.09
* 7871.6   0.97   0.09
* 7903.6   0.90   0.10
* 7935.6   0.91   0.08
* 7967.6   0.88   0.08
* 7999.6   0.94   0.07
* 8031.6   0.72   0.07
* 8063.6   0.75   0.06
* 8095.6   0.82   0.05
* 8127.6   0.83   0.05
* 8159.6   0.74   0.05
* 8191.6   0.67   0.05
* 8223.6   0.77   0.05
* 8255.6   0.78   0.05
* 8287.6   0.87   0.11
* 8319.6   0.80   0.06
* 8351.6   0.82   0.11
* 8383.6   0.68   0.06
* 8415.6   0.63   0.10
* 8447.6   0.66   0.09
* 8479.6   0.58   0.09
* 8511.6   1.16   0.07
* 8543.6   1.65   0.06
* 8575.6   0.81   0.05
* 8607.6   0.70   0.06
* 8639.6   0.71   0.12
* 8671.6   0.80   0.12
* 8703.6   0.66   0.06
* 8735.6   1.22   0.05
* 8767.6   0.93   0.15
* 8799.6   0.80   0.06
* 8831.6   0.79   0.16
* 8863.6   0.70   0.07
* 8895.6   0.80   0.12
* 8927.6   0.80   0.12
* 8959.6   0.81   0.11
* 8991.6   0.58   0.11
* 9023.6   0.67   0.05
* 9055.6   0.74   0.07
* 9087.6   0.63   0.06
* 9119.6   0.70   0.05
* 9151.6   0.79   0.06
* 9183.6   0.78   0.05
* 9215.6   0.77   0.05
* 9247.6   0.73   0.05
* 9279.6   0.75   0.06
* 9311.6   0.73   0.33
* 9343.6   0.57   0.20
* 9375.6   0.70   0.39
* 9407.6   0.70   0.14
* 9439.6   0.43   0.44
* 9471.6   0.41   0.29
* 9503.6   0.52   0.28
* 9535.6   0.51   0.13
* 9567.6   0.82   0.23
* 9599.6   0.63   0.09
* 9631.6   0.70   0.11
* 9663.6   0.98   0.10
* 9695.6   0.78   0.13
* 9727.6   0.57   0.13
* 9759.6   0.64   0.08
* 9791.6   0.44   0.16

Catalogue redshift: 0.30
